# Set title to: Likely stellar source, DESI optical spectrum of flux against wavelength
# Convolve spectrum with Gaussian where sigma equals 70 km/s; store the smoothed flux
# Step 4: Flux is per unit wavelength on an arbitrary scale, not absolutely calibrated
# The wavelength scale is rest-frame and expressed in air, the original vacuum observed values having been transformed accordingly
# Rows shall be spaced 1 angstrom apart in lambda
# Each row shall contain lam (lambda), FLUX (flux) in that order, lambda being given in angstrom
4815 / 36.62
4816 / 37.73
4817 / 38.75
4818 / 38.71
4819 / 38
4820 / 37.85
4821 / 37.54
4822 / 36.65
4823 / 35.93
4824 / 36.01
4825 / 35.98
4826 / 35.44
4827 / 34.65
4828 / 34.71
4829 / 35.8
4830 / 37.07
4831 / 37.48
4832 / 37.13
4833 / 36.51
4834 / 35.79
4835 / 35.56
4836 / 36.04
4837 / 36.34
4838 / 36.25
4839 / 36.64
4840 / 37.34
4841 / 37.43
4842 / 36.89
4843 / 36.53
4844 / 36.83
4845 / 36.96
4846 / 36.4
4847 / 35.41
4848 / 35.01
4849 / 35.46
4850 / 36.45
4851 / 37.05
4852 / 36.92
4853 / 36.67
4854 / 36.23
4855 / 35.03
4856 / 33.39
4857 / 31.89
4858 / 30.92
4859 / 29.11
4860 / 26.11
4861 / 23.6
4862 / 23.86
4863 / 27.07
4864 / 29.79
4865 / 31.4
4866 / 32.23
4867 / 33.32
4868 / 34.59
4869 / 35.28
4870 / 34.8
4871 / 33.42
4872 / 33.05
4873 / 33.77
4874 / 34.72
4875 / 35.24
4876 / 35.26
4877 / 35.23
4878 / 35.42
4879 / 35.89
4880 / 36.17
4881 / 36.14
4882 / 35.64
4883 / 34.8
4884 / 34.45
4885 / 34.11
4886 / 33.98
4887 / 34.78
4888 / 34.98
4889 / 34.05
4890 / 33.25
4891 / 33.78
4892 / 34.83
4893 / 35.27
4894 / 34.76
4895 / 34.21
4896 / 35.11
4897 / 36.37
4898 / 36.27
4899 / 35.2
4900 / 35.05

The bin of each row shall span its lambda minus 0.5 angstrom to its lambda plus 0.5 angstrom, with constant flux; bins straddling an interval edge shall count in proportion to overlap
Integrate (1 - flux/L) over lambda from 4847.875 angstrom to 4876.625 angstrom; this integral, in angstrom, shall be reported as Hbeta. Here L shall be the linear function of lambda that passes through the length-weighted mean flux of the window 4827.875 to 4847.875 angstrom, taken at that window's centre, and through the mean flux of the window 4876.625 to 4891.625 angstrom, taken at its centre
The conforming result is 2.3 angstrom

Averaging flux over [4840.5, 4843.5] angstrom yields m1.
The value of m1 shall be 36.9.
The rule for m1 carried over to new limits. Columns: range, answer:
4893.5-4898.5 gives 35.3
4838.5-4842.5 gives 37.1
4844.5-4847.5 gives 36.3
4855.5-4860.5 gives 30.3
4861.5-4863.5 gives 25.5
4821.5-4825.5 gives 36.1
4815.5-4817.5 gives 38.2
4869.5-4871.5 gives 34.1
